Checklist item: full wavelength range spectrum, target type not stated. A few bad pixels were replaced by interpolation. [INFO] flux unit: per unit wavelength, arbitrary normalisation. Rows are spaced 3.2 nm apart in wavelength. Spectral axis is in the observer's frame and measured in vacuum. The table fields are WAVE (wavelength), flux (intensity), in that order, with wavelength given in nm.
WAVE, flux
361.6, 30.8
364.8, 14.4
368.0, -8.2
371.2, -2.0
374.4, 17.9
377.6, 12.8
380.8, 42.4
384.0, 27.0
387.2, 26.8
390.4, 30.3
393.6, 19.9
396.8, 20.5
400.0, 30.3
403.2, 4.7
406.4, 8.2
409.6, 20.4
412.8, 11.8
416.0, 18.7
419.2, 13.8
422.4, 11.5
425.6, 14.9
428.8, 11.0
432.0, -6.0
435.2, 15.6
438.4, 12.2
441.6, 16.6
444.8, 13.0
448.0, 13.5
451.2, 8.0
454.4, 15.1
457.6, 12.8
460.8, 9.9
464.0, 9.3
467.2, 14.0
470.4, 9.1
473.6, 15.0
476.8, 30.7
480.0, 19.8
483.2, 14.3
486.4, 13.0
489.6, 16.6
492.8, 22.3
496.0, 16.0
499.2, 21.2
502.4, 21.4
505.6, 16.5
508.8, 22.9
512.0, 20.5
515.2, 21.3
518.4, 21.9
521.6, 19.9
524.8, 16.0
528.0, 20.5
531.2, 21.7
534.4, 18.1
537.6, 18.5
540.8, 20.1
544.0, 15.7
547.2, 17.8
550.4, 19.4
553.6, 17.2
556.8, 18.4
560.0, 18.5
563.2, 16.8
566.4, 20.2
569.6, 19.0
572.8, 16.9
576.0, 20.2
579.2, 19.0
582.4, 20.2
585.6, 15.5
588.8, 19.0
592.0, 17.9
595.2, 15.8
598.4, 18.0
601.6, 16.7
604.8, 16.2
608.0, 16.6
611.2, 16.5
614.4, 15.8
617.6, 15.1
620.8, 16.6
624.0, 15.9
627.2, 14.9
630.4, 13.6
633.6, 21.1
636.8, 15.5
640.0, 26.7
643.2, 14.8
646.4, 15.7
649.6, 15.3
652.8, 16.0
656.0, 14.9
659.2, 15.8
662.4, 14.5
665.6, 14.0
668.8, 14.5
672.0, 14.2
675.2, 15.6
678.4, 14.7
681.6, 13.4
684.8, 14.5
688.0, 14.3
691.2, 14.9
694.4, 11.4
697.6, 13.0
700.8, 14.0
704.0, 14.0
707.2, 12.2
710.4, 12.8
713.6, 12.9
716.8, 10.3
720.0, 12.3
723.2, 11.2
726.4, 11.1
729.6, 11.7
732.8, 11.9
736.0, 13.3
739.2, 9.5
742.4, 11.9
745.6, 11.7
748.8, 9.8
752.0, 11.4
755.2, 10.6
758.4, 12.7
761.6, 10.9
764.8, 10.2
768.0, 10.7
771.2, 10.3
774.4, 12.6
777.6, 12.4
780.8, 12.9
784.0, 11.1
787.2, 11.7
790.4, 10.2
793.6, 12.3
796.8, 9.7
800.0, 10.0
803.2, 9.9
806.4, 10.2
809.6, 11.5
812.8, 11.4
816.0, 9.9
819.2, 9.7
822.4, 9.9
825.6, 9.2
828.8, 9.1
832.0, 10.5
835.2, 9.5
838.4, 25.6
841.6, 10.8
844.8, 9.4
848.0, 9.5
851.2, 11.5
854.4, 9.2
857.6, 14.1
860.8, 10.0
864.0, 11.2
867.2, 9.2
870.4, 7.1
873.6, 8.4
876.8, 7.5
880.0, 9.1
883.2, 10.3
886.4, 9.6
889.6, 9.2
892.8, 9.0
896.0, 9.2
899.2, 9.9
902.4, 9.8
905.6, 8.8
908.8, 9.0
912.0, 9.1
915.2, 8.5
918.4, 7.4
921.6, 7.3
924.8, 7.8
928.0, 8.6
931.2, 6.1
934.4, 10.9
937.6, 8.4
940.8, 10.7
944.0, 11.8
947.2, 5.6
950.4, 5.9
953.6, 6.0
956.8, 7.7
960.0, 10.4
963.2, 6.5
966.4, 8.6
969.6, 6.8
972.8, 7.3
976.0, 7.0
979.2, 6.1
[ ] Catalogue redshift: 0.28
